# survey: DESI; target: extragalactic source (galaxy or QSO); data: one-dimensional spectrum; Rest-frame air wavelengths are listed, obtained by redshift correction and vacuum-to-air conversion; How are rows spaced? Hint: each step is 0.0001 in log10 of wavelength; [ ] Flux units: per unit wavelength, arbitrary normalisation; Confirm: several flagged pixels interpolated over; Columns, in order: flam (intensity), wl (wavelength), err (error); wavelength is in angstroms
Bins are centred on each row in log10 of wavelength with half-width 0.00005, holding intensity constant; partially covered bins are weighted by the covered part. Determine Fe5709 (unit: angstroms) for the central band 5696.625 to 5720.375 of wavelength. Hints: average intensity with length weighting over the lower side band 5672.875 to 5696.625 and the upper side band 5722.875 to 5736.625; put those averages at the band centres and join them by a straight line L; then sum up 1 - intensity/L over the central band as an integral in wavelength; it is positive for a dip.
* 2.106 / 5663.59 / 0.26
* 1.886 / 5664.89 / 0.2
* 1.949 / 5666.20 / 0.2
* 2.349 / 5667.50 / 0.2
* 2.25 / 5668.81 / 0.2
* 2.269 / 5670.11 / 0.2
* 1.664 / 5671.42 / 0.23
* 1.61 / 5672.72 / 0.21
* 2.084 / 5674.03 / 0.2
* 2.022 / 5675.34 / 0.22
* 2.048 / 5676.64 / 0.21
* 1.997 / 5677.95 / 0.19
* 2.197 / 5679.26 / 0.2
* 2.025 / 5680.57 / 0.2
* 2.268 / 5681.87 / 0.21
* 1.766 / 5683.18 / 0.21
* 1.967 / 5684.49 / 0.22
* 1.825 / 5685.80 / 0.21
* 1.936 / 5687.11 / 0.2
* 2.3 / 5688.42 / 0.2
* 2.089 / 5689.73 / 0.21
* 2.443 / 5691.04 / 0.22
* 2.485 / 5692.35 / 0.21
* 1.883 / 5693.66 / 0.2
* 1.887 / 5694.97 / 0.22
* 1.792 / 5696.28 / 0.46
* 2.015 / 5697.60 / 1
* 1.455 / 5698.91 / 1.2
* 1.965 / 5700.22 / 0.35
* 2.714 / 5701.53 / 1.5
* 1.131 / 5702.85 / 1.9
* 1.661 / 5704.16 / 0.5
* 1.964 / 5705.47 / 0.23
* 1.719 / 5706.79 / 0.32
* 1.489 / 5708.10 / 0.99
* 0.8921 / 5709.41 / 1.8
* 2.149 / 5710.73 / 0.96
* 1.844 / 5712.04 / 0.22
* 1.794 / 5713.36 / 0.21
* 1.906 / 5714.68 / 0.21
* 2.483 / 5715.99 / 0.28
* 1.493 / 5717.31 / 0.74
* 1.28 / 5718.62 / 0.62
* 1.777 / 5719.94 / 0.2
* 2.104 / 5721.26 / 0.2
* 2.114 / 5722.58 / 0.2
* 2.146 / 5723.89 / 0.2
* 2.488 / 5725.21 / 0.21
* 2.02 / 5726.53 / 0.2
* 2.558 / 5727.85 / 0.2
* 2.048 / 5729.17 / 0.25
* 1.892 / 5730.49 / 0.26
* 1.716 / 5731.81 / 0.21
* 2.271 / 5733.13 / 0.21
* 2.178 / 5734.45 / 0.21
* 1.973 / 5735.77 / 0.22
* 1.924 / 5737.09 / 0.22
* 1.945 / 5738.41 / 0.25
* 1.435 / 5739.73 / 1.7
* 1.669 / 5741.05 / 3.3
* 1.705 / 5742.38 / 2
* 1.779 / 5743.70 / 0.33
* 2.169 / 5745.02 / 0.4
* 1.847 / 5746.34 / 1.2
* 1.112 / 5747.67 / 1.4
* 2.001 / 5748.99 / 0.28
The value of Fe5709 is 3.7 angstroms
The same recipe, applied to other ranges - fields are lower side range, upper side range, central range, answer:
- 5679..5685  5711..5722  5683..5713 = 1.01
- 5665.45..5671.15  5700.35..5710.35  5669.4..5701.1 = -1.14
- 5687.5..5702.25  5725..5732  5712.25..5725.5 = 1.08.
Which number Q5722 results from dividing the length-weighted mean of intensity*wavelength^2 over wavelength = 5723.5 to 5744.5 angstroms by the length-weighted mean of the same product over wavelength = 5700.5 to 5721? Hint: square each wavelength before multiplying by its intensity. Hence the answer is 1.13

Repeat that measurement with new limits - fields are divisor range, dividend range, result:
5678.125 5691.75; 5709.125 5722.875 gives 0.88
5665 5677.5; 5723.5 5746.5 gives 1.01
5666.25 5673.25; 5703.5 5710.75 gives 0.80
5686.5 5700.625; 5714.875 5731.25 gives 1.01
